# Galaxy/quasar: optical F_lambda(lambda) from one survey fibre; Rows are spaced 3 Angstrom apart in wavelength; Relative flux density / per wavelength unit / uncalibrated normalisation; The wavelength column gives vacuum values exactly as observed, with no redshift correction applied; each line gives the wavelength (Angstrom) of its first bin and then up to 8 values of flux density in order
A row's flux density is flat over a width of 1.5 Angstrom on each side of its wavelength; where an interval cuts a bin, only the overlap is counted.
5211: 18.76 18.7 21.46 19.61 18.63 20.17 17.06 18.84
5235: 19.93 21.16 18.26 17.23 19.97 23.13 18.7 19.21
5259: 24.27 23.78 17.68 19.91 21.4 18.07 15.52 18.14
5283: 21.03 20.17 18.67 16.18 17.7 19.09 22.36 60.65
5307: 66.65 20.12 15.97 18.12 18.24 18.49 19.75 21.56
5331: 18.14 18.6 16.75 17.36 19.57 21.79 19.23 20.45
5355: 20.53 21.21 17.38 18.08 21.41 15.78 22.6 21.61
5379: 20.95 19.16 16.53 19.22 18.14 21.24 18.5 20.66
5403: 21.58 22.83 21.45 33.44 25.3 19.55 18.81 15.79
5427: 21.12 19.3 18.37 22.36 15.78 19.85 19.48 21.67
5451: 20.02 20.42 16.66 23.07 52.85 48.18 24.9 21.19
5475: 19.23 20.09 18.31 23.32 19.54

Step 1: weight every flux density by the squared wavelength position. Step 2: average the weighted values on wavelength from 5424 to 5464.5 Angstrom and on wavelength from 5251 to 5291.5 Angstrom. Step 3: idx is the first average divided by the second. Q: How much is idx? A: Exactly 1.20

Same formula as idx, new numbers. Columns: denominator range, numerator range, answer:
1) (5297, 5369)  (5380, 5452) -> 0.92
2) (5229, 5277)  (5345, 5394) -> 1.03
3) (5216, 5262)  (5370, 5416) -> 1.13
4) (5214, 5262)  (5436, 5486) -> 1.31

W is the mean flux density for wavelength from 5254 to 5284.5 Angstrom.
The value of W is 19.9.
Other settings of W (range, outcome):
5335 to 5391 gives 19.4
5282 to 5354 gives 22.8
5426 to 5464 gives 22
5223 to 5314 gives 22.3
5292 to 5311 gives 33.4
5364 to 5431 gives 20.6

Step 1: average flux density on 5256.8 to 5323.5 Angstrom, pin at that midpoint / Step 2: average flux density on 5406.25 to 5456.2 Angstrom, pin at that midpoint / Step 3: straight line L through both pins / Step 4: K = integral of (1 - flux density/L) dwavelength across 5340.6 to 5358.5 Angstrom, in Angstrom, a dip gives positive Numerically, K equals 1.6 Angstrom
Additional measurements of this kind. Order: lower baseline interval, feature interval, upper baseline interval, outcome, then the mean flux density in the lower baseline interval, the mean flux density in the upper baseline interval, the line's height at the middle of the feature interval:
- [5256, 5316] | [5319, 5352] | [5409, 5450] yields 5.3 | 23.8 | 20.8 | 22.8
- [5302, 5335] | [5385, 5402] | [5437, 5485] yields 4.1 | 27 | 24.1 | 25.4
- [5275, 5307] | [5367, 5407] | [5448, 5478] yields 9.3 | 24.9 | 26.7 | 25.9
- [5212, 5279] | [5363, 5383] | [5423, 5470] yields 2.0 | 19.6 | 23.8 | 22.3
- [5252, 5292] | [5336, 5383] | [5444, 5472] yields 7.2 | 19.6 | 27.3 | 23.2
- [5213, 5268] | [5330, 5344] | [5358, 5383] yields 1.2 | 19.9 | 19.7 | 19.8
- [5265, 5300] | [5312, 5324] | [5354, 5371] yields 0.7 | 18.7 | 19.1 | 18.9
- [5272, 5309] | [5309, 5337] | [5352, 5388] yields 5.7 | 26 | 19.6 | 23.4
